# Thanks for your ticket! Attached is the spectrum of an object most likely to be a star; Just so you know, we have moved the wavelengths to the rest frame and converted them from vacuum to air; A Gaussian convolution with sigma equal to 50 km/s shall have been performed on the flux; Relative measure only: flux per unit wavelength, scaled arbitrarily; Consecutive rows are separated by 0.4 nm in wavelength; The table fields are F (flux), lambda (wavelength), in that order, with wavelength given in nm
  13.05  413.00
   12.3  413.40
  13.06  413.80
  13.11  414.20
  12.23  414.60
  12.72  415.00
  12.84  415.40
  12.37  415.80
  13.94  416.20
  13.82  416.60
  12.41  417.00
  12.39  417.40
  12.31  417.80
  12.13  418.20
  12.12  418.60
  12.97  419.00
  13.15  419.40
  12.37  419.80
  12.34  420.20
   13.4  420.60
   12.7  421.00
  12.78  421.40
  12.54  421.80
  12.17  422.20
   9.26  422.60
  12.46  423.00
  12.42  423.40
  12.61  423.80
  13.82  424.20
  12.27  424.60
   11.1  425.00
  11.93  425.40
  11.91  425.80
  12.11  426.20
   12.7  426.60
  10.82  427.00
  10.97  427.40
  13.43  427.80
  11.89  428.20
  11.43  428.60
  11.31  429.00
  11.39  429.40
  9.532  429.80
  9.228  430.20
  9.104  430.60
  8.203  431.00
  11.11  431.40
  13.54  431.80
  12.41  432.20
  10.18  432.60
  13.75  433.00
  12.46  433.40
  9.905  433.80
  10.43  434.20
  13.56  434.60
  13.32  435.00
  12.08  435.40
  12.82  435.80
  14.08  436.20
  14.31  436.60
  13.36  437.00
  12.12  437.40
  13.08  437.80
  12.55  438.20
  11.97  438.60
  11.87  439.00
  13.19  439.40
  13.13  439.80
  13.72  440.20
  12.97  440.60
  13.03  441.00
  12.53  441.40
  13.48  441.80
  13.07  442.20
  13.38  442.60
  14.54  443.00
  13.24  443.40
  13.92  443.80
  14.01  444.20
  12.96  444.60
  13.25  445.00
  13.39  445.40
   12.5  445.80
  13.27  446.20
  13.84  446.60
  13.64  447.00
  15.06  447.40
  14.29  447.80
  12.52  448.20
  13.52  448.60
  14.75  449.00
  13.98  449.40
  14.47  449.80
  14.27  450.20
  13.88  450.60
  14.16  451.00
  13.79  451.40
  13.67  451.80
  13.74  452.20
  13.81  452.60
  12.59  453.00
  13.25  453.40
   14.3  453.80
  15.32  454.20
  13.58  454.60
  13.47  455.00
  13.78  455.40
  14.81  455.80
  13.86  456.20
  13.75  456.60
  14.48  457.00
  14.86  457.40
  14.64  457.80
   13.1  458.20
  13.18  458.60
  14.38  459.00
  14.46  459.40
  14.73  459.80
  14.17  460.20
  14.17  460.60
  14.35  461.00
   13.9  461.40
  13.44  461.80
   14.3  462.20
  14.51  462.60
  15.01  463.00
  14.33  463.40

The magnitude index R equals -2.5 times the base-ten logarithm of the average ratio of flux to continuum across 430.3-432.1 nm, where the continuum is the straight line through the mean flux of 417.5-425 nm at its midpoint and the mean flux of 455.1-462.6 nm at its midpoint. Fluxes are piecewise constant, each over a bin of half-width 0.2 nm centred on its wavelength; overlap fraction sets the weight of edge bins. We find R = 0.218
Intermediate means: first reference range 12.4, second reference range 14.1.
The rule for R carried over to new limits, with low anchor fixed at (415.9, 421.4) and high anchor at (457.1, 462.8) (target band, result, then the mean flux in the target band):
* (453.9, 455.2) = -0.012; 14.1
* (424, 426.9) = 0.067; 12.2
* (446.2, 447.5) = -0.020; 14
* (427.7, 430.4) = 0.182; 11.1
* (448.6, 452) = -0.019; 14.1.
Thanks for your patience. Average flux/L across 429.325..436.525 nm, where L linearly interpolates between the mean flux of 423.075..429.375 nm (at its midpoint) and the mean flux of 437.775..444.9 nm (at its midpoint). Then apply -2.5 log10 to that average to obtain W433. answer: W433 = 0.09 mag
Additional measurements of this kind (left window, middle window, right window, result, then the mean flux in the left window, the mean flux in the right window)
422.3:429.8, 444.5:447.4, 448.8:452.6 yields 0.019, 11.8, 14.1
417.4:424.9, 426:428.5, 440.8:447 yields 0.062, 12.4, 13.4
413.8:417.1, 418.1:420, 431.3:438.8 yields 0.026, 13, 12.5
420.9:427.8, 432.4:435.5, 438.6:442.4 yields 0.056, 12.1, 12.9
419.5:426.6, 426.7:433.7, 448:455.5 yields 0.131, 12.3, 13.8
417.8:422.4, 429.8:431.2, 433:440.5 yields 0.377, 12.6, 12.7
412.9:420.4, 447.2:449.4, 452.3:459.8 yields -0.022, 12.7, 14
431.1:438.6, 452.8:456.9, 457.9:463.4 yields -0.010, 12.4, 14.1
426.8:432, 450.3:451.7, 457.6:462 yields -0.065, 10.9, 14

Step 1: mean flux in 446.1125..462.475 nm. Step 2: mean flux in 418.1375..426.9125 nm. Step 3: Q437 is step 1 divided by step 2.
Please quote 1.14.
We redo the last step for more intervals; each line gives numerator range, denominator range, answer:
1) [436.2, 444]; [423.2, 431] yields 1.14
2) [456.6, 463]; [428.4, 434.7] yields 1.28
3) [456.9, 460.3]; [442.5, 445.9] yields 1.05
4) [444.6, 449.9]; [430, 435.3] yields 1.21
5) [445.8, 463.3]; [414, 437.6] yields 1.15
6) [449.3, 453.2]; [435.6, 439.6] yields 1.07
